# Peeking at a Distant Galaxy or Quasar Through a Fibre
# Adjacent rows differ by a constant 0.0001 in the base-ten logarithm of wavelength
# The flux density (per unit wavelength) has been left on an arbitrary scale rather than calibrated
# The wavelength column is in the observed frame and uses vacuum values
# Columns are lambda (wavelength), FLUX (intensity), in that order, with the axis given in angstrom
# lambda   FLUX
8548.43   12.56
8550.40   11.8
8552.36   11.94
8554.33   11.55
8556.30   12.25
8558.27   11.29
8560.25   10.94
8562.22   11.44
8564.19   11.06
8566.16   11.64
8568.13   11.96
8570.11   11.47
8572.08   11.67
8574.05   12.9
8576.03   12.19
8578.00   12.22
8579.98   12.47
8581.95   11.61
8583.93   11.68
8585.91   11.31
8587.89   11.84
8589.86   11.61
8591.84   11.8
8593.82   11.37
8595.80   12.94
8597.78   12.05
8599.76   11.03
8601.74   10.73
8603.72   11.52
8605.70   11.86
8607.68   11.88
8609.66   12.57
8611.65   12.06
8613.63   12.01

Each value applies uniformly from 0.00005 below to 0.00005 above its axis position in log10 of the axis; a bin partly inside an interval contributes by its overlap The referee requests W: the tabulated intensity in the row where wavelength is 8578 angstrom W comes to 12.22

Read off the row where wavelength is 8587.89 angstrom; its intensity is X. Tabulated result 11.84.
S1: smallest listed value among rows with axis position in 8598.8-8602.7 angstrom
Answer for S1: 10.73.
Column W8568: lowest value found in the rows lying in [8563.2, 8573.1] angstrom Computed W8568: 11.06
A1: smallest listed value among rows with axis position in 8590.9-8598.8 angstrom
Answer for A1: 11.37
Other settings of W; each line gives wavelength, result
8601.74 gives 10.73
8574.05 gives 12.9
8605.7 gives 11.86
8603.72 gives 11.52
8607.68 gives 11.88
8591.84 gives 11.8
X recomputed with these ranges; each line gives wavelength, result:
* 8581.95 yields 11.61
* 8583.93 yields 11.68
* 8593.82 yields 11.37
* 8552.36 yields 11.94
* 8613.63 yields 12.01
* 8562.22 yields 11.44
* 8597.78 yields 12.05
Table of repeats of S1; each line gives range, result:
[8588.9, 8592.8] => 11.61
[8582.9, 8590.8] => 11.31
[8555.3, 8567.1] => 10.94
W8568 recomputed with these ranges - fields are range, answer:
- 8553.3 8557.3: 11.55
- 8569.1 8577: 11.47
